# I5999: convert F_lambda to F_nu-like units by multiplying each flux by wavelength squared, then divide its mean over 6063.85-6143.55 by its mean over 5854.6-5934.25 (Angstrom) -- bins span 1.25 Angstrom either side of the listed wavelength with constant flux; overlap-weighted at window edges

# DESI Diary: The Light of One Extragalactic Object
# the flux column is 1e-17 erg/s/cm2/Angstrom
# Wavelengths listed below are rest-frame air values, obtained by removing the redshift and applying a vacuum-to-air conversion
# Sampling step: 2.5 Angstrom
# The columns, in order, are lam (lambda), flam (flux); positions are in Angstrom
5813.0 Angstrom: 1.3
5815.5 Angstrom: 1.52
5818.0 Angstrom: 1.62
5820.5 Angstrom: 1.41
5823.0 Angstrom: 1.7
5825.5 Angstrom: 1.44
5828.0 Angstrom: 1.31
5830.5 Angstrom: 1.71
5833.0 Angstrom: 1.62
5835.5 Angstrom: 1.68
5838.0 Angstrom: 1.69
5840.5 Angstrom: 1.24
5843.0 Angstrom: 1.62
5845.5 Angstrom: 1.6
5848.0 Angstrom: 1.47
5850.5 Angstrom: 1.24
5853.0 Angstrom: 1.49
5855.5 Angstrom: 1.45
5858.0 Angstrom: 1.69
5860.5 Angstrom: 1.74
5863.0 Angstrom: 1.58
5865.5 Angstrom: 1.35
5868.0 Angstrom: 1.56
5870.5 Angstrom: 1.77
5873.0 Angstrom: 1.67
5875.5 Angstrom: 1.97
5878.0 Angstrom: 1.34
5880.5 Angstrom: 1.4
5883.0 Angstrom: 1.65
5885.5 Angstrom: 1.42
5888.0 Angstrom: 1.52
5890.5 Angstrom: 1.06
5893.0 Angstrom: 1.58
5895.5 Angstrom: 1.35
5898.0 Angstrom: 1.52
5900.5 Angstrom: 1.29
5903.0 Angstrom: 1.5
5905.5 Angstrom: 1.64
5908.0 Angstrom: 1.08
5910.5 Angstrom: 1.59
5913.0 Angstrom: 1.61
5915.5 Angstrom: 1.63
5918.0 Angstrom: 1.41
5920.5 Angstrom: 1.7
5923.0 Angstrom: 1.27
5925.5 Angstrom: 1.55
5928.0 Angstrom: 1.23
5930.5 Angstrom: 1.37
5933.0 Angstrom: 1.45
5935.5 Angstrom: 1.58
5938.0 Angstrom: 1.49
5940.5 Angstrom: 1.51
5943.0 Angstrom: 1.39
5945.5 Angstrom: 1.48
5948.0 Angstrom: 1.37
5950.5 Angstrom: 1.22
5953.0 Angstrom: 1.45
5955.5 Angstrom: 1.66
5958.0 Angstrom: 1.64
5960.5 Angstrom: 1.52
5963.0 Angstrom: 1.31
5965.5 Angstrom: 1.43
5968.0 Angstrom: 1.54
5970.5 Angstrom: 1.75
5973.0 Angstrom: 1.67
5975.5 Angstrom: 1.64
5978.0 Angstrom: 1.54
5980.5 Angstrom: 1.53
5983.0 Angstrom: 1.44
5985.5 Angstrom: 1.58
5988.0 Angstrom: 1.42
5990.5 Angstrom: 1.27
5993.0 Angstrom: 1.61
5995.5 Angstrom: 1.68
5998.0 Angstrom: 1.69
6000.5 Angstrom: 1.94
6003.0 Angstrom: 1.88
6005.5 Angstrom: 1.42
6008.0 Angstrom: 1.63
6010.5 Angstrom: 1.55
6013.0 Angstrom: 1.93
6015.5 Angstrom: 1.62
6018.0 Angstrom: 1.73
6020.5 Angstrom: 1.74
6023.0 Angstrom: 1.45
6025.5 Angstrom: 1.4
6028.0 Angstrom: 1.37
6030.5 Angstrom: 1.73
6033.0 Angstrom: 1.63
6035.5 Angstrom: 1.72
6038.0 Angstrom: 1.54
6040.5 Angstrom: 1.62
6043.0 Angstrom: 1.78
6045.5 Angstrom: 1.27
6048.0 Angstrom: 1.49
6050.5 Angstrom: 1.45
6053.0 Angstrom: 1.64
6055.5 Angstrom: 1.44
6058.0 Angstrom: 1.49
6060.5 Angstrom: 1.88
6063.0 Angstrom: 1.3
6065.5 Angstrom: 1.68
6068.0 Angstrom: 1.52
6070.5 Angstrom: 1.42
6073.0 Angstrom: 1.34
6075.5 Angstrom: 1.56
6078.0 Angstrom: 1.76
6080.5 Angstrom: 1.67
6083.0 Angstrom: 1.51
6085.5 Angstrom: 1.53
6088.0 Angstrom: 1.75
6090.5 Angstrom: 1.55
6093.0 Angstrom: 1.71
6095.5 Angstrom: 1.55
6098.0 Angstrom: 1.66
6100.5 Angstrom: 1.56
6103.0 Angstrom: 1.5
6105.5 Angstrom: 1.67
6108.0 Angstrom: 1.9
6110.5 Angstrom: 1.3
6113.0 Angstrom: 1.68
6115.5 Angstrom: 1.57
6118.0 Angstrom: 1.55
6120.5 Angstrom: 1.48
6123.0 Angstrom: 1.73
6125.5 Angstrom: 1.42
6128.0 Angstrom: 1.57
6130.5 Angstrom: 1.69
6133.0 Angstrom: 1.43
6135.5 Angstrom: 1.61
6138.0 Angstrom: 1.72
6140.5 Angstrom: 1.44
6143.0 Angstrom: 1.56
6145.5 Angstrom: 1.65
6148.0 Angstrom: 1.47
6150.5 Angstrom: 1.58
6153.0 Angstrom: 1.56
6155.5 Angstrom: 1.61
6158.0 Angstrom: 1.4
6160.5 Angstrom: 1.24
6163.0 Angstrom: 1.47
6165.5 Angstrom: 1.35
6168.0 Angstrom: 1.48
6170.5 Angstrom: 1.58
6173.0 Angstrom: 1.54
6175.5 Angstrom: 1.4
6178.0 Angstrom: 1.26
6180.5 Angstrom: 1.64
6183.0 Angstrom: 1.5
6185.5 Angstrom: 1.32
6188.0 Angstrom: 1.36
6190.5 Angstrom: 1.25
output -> 1.13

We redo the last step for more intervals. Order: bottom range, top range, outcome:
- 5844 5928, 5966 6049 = 1.11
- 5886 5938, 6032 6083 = 1.13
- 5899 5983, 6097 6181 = 1.10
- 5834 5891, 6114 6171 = 1.09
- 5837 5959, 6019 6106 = 1.11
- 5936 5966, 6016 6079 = 1.10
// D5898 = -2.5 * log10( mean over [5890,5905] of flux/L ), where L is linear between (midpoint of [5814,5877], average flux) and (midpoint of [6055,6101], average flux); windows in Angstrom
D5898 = 0.11 mag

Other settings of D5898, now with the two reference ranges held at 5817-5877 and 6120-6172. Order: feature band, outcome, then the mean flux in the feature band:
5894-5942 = 0.068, 1.46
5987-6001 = -0.028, 1.59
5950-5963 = 0.040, 1.5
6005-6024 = -0.069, 1.64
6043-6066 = 0.010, 1.52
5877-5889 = 0.067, 1.47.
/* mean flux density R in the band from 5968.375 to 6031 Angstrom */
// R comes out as 1.61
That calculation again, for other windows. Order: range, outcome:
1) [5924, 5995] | 1.49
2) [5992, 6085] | 1.6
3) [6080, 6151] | 1.59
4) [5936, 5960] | 1.47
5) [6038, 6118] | 1.57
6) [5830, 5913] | 1.52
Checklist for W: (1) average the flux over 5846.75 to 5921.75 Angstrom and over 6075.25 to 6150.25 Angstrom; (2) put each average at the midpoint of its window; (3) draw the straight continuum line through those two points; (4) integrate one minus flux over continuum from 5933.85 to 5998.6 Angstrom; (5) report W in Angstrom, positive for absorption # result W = 1.1 Angstrom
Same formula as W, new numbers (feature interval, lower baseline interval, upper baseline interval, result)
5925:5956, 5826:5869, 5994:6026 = 3.4 Angstrom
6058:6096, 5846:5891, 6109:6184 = -1.5 Angstrom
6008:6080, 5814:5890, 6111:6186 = -2.3 Angstrom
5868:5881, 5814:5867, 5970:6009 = -0.8 Angstrom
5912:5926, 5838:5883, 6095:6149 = 0.3 Angstrom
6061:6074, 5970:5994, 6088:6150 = 0.7 Angstrom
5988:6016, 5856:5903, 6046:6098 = -1.8 Angstrom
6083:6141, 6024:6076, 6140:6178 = -3.3 Angstrom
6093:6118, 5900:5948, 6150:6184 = -2.3 Angstrom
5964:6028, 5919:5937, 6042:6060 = -4.7 Angstrom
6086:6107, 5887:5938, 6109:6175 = -1.5 Angstrom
